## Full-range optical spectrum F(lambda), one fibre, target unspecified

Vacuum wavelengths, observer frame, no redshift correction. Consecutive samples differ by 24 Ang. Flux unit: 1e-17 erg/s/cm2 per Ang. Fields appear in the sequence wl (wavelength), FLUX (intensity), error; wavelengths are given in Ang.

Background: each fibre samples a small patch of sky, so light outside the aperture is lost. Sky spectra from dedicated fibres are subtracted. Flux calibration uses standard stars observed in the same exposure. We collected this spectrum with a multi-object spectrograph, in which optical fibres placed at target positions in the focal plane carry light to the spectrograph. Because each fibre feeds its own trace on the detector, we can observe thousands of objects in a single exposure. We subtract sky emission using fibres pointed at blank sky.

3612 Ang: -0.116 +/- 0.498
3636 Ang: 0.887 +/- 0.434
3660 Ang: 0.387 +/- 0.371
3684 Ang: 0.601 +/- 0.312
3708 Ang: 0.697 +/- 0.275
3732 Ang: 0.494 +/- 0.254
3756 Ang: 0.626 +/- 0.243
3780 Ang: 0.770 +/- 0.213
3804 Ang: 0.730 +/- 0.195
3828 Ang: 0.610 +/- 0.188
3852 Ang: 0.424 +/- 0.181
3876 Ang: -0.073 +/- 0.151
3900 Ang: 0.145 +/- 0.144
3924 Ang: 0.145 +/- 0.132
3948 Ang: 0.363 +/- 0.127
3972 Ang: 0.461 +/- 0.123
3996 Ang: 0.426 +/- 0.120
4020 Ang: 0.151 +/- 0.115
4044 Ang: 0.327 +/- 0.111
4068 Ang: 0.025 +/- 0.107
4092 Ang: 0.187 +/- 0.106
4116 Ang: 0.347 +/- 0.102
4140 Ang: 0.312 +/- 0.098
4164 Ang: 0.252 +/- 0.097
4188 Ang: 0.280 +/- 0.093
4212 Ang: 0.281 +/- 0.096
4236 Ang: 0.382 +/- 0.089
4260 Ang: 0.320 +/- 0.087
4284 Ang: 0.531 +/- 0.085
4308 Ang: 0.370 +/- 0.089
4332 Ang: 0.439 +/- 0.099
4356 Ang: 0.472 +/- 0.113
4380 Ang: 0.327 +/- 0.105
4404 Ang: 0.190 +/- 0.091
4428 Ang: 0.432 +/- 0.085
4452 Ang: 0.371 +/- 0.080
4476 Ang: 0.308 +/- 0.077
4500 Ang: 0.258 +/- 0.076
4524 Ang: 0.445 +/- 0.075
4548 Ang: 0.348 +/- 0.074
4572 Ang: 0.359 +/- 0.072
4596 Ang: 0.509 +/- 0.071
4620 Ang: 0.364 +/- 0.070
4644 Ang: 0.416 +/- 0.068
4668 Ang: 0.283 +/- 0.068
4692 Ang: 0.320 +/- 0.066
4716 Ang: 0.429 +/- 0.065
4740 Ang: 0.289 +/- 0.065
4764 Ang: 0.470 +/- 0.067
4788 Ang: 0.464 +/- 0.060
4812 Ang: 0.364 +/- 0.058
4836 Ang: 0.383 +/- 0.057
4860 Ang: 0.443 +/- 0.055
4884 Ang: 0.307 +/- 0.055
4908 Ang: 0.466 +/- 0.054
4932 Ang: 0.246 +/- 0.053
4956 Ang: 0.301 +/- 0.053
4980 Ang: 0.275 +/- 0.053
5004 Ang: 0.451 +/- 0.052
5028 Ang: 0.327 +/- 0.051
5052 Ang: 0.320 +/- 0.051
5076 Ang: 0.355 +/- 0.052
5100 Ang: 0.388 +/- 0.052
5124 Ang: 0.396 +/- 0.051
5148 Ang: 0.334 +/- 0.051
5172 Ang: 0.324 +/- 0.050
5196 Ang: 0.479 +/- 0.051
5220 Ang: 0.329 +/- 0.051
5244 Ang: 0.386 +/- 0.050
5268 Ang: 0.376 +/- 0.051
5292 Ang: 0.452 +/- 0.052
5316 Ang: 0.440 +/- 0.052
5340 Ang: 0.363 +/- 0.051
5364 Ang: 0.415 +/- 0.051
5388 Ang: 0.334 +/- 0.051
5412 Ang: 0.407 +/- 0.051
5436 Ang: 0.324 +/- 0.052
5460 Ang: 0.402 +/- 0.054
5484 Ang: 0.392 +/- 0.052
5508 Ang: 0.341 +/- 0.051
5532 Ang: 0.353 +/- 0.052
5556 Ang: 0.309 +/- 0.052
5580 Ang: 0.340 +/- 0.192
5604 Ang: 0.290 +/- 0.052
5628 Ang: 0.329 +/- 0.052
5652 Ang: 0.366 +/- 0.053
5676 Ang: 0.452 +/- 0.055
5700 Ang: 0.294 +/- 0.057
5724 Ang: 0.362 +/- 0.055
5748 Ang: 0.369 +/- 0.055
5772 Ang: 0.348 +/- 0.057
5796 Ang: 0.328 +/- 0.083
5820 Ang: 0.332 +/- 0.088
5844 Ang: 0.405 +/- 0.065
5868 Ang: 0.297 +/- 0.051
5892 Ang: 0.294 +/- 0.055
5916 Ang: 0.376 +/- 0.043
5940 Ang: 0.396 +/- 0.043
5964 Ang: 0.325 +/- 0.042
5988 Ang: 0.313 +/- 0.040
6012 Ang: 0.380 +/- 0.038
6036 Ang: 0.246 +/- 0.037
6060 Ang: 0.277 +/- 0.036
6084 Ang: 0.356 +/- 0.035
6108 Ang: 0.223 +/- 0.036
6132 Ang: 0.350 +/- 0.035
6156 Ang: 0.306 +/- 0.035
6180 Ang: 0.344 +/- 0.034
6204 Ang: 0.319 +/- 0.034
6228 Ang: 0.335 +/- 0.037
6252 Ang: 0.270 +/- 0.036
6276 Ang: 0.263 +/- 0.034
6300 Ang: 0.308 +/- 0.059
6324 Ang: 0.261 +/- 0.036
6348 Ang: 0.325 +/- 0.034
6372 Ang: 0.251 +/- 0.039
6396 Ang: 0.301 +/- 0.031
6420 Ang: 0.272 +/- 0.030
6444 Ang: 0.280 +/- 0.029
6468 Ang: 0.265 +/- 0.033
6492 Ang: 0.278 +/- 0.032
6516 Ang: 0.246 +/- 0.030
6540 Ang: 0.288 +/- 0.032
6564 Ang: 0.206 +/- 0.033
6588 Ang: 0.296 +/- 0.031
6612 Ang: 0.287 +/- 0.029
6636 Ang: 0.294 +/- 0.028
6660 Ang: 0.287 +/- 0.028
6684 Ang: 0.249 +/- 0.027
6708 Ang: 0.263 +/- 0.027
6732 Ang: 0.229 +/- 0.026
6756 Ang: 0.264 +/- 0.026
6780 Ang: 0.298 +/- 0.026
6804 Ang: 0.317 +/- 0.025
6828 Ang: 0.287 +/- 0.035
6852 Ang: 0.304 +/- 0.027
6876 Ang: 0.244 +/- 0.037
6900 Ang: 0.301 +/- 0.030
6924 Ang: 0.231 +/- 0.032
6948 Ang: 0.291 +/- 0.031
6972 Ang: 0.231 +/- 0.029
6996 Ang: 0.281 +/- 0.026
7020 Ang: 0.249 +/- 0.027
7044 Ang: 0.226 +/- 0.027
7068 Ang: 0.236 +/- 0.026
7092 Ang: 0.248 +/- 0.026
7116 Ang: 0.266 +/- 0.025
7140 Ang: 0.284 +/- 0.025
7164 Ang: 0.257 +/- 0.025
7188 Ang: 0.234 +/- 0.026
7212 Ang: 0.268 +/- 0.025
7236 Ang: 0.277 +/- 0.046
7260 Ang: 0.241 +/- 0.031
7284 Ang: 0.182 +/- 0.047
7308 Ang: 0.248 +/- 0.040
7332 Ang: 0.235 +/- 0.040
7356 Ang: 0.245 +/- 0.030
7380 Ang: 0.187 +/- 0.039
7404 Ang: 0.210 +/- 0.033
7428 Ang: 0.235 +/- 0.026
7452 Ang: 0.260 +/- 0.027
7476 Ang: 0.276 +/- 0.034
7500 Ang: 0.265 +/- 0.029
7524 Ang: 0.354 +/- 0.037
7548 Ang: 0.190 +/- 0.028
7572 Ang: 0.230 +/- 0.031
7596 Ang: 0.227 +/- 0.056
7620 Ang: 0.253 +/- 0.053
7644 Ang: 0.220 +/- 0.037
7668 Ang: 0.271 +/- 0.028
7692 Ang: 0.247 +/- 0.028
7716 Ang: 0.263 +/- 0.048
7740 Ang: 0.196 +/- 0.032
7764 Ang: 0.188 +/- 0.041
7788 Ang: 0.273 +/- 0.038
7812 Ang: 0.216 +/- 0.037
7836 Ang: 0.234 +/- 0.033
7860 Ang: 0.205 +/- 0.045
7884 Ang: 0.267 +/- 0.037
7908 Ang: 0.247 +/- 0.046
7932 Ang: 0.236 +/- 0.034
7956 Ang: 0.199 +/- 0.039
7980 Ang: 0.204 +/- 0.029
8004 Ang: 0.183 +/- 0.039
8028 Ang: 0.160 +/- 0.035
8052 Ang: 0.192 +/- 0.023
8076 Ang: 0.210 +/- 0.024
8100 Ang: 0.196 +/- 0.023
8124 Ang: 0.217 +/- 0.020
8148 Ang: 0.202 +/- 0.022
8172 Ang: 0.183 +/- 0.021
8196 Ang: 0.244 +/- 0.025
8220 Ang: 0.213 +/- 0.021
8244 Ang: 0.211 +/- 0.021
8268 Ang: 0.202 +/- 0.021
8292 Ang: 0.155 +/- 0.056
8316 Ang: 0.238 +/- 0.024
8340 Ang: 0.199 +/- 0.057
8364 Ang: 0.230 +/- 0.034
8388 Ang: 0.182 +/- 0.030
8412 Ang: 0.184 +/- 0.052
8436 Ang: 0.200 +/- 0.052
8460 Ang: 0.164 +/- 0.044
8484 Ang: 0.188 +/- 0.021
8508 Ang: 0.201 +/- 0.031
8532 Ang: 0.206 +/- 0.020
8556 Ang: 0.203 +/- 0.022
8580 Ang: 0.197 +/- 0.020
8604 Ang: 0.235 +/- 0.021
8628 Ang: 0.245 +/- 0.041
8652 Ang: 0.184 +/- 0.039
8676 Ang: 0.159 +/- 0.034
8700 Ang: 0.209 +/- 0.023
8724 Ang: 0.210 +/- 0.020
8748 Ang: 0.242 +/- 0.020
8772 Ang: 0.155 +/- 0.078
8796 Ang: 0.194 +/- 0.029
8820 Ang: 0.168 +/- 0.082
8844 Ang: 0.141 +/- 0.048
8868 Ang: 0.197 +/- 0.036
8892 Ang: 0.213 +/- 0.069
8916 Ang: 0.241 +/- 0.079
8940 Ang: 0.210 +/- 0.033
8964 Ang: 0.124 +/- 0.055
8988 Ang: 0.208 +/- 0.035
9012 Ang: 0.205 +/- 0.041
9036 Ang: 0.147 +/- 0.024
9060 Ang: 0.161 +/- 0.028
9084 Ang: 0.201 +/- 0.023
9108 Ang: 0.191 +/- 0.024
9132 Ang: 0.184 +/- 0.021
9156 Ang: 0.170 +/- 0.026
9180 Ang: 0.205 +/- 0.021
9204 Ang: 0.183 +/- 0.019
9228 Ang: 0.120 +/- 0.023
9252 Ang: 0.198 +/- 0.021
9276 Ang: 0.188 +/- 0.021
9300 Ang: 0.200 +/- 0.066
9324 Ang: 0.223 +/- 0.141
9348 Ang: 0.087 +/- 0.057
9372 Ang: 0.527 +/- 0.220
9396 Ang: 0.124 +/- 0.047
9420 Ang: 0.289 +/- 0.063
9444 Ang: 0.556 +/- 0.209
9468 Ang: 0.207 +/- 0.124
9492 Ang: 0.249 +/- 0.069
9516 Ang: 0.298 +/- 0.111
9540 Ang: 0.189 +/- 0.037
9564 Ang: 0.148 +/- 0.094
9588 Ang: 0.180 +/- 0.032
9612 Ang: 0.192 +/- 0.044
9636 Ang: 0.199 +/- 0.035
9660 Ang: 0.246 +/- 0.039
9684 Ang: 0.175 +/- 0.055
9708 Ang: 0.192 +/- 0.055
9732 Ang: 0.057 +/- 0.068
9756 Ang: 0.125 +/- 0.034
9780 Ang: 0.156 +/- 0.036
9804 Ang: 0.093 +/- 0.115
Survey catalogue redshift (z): 0.15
